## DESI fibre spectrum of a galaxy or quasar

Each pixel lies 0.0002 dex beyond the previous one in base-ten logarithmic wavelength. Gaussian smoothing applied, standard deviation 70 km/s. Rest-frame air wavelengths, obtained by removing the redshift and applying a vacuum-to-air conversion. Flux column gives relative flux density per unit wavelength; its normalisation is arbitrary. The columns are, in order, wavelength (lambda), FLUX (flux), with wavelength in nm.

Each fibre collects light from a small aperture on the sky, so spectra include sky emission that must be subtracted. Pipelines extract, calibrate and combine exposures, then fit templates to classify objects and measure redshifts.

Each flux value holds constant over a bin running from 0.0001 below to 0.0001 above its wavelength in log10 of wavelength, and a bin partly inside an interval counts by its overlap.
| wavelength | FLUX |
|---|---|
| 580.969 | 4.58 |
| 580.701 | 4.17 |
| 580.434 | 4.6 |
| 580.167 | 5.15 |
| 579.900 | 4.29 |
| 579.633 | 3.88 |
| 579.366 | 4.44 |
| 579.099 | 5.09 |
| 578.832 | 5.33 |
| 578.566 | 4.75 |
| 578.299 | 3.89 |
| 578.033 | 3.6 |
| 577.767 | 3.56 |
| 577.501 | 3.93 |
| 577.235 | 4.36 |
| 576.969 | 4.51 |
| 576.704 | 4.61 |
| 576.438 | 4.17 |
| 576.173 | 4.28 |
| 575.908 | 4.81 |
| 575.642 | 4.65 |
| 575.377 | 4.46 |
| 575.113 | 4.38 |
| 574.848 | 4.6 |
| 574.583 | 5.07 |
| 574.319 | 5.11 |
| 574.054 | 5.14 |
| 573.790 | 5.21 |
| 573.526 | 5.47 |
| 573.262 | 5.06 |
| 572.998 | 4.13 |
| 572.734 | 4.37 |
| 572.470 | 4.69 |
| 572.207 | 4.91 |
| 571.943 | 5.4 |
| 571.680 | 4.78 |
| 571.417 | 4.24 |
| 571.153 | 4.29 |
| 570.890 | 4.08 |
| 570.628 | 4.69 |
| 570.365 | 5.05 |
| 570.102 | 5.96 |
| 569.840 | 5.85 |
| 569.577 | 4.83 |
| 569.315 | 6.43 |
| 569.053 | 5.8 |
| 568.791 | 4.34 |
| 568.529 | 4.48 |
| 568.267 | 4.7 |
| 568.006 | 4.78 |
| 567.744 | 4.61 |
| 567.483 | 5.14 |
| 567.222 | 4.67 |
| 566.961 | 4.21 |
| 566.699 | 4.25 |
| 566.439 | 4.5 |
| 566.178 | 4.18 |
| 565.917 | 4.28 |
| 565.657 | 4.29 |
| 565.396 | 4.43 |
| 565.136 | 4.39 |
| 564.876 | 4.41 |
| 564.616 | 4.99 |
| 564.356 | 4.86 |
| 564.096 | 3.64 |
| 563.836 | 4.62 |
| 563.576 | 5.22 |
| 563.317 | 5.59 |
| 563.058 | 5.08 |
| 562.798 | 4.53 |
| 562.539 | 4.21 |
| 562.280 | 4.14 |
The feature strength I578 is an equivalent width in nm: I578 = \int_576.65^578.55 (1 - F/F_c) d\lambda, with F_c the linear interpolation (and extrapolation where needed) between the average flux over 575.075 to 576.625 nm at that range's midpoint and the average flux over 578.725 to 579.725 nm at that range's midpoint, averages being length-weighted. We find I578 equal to 0.21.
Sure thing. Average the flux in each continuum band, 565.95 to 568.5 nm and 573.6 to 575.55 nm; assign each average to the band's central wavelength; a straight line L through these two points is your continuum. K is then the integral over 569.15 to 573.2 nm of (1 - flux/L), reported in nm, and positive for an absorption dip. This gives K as -0.18 nm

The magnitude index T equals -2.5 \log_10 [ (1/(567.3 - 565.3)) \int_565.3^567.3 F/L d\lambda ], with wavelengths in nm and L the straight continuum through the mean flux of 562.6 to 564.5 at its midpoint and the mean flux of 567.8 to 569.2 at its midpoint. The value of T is 0.110 mag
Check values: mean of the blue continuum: 4.77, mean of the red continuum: 4.83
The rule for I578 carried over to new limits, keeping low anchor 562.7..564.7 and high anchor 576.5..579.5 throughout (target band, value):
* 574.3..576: -0.09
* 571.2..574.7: -0.27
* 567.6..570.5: -0.33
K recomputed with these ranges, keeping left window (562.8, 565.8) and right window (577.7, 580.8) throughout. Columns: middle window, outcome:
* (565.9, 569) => 0.04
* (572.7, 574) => -0.11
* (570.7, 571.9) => 0.03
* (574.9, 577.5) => 0.01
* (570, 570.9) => -0.09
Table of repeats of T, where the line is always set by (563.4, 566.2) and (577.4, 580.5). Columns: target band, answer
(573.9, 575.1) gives -0.117 mag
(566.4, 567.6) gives -0.015 mag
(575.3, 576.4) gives -0.028 mag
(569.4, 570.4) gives -0.227 mag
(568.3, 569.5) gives -0.163 mag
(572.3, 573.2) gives -0.008 mag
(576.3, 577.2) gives -0.006 mag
